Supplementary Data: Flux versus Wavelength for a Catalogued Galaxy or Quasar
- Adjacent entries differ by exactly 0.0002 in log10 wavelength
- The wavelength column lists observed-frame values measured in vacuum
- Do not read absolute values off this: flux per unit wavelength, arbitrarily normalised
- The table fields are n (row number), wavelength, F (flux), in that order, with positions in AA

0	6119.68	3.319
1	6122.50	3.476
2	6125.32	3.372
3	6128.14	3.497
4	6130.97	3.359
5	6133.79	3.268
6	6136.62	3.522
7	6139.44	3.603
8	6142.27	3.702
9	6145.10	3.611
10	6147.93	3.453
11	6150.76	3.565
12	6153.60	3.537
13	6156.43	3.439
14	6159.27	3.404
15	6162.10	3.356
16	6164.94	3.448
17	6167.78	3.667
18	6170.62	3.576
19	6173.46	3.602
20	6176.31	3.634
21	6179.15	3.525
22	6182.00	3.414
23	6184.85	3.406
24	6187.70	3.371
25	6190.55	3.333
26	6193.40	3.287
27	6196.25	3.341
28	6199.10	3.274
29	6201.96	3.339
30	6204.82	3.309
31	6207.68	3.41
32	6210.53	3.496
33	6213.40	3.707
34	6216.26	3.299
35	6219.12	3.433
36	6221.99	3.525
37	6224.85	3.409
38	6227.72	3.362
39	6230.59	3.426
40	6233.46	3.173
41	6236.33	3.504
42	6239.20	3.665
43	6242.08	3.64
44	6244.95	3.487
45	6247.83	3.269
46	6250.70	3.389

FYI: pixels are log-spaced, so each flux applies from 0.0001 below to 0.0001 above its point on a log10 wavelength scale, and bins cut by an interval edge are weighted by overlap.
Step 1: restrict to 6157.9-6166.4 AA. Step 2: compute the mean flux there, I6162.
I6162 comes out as 3.41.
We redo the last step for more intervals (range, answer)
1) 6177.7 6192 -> 3.41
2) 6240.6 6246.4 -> 3.56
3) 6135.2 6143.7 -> 3.61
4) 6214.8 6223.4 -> 3.42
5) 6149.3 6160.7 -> 3.49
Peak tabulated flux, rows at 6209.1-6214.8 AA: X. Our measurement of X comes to 3.707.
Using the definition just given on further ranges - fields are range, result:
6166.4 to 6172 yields 3.667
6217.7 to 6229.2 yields 3.525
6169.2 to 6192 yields 3.634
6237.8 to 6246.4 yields 3.665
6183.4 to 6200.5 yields 3.406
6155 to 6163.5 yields 3.439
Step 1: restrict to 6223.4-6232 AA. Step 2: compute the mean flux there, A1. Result 3.4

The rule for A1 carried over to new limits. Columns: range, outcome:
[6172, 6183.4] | 3.54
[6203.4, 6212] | 3.41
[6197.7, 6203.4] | 3.3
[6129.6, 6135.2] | 3.32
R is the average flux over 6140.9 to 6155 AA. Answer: 3.57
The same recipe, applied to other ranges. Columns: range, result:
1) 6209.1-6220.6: 3.48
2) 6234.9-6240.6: 3.59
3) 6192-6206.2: 3.31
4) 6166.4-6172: 3.62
